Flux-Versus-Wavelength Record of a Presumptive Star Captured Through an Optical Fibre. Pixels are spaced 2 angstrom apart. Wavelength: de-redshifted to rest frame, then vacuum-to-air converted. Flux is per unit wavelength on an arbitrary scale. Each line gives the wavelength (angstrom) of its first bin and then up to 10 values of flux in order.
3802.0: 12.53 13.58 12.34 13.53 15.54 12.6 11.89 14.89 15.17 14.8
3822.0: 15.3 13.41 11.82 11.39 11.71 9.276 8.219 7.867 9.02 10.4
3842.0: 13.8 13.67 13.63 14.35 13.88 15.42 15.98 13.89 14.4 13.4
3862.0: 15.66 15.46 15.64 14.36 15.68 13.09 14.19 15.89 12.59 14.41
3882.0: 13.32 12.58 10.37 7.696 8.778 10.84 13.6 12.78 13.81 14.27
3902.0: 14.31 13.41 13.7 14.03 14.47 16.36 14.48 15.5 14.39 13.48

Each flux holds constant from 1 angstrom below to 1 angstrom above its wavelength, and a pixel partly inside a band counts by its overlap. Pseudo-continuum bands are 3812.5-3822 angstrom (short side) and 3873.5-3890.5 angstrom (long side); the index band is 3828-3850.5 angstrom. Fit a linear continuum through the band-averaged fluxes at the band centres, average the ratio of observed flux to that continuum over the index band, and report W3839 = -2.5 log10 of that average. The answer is 0.19 mag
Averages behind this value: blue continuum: 14.2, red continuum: 12.2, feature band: 11.4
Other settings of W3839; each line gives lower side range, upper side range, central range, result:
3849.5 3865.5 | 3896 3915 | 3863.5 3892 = 0.12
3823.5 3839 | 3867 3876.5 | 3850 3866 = -0.14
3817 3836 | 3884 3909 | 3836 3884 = -0.14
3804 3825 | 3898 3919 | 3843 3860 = -0.02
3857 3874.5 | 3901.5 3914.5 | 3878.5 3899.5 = 0.22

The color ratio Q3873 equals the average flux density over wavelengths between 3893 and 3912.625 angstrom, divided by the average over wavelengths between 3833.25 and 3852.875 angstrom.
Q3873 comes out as 1.2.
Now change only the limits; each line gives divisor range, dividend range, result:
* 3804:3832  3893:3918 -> 1.07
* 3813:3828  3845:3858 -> 1.06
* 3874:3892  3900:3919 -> 1.21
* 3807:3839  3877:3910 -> 1.03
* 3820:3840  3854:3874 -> 1.33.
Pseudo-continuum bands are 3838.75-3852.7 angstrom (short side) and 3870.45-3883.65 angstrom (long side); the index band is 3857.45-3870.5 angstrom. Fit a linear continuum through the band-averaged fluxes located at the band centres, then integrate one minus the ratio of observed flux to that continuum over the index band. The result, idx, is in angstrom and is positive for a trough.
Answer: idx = -1.1 angstrom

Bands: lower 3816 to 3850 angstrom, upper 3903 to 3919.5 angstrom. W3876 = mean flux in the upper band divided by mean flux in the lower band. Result 1.2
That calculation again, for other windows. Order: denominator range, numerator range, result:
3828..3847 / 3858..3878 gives 1.35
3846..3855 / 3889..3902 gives 0.85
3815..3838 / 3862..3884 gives 1.20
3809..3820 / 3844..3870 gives 1.04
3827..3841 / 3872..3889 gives 1.31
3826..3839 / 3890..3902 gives 1.31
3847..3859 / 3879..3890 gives 0.78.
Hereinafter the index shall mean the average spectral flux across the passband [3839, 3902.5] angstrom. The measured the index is 13.5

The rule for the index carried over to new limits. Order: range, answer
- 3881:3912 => 12.7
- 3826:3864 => 12.6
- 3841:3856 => 14.4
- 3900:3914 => 14.4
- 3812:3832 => 13.1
